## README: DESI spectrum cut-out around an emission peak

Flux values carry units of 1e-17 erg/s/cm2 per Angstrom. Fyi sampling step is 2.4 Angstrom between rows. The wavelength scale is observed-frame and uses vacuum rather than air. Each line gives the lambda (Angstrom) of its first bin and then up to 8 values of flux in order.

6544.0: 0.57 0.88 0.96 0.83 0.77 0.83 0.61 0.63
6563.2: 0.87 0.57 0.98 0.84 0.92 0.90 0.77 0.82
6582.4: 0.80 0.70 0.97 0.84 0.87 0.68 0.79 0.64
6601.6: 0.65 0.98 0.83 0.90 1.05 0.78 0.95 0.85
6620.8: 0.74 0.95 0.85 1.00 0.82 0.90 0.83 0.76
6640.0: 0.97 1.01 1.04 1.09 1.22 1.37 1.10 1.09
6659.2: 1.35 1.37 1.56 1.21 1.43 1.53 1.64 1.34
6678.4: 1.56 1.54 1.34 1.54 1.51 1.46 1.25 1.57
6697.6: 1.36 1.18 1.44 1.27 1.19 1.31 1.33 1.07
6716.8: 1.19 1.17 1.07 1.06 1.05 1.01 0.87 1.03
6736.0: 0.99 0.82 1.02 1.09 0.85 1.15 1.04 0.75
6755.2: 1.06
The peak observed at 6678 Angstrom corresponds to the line Mg II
